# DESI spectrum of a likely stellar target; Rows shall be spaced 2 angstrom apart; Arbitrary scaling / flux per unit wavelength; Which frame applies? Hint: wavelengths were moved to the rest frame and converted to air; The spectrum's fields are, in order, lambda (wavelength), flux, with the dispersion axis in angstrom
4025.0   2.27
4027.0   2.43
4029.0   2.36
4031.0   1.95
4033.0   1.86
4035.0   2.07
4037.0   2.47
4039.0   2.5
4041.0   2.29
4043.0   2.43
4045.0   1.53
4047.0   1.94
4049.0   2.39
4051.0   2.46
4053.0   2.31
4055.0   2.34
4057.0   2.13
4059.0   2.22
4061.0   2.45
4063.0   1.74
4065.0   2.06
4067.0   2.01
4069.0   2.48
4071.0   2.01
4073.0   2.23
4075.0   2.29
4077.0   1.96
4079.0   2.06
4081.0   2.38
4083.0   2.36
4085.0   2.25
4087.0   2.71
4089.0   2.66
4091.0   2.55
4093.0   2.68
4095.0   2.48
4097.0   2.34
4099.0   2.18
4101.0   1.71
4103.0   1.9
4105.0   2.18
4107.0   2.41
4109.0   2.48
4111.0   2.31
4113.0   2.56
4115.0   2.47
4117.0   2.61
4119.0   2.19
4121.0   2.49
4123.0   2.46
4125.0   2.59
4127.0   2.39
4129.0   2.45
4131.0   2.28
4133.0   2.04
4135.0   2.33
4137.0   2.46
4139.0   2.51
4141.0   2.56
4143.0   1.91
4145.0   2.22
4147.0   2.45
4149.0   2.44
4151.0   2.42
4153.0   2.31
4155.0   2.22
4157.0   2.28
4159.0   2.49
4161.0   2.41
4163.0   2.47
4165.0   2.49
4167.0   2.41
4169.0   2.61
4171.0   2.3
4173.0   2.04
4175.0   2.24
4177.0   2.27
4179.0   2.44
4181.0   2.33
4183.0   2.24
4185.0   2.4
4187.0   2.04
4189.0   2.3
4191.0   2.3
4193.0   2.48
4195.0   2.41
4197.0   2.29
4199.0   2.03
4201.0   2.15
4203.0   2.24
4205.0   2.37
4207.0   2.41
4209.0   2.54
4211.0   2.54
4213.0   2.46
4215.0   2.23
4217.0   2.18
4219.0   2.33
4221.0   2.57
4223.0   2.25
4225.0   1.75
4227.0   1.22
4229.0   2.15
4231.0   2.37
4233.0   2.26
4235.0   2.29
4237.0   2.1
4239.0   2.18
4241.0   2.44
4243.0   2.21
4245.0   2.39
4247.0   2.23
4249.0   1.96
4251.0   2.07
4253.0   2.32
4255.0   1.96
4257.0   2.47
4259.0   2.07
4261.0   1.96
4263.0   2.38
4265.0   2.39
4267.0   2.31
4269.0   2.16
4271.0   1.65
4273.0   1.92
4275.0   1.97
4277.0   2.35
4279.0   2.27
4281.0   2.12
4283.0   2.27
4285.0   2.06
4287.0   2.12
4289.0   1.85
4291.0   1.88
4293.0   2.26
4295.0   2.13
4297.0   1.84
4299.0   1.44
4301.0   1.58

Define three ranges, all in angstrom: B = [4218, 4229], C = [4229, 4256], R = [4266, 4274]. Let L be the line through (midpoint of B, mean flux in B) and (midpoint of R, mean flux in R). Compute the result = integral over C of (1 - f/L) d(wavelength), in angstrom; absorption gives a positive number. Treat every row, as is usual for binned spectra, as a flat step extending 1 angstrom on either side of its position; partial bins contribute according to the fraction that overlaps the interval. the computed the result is -2.48 angstrom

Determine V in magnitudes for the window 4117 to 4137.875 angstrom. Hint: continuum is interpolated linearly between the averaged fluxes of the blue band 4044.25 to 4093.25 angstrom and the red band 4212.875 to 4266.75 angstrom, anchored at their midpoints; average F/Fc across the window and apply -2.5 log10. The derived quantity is -0.07 mag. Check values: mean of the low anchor 2.25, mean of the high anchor 2.19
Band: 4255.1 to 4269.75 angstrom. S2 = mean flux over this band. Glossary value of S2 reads 2.23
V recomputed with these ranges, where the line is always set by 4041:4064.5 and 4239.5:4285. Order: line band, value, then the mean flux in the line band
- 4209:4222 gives -0.11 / 2.4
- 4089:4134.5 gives -0.09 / 2.36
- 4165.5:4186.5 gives -0.07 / 2.33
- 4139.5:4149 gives -0.07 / 2.31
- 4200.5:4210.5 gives -0.09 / 2.36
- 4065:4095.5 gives -0.07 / 2.33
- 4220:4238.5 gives 0.03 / 2.11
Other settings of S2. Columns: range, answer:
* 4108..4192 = 2.36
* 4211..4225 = 2.31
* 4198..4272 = 2.21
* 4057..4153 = 2.32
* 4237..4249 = 2.25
